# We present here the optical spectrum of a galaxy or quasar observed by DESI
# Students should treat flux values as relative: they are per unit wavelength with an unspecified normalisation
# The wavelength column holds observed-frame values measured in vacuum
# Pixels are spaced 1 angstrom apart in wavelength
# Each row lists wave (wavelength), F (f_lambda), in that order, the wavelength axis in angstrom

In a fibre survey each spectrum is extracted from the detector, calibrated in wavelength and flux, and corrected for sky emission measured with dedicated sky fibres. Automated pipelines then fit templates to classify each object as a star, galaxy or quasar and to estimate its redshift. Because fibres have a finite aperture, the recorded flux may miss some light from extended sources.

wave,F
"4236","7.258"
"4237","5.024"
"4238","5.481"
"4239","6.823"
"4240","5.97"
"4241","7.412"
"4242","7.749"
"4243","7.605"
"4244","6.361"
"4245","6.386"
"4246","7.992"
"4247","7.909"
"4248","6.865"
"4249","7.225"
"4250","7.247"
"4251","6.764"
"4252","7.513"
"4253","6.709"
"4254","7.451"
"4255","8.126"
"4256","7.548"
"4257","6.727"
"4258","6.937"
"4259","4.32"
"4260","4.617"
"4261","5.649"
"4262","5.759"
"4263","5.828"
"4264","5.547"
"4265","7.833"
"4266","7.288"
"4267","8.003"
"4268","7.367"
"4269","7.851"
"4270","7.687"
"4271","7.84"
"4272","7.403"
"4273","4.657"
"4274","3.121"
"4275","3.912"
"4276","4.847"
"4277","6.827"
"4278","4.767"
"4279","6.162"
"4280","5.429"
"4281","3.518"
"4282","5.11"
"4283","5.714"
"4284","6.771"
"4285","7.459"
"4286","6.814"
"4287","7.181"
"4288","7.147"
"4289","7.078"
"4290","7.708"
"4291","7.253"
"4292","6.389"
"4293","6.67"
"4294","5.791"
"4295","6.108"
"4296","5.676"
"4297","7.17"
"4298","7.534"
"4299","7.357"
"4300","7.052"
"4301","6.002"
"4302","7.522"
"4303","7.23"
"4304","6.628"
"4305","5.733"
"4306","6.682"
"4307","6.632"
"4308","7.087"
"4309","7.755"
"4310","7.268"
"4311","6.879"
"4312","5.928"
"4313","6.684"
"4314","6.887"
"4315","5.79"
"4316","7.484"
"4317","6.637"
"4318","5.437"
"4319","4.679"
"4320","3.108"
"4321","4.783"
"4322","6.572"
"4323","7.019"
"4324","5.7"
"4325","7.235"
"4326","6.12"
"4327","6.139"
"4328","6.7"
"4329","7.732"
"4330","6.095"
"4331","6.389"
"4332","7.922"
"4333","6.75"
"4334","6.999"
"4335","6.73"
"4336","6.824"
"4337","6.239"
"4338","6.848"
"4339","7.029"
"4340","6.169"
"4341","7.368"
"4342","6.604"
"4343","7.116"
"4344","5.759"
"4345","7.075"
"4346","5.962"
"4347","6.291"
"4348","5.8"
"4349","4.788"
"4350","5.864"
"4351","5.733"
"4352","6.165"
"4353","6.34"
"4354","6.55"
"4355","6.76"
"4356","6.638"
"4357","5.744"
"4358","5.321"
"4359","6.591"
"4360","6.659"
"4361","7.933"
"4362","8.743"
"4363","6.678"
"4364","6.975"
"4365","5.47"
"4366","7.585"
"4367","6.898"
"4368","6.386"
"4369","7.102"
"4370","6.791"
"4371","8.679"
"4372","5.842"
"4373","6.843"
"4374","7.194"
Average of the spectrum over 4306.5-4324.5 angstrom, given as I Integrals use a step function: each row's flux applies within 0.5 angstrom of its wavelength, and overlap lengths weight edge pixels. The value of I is 6.24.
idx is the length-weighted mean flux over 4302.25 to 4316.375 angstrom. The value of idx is 6.77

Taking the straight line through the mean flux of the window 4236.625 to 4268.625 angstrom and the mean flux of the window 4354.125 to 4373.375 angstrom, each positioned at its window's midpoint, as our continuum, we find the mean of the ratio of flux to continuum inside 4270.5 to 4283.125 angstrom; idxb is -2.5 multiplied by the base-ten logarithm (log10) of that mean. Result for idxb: 0.26 mag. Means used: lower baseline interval 6.76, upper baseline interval 6.82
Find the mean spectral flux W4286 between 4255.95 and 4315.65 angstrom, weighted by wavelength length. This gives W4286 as 6.43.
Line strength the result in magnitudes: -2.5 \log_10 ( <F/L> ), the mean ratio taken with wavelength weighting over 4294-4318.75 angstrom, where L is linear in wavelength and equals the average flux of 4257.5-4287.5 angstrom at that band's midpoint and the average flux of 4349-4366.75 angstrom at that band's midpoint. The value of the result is -0.07 mag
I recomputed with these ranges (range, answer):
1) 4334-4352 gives 6.38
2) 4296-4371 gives 6.56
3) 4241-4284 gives 6.45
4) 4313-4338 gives 6.35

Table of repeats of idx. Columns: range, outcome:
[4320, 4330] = 6.26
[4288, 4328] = 6.51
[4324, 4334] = 6.74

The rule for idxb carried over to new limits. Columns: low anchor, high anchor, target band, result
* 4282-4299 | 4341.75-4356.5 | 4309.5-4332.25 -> 0.031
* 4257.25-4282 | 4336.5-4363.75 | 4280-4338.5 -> -0.052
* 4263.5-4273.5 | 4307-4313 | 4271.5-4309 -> 0.120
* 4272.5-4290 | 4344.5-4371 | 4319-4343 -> -0.034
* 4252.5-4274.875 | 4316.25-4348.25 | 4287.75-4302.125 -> -0.058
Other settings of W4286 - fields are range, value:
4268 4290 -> 6.13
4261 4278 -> 6.29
